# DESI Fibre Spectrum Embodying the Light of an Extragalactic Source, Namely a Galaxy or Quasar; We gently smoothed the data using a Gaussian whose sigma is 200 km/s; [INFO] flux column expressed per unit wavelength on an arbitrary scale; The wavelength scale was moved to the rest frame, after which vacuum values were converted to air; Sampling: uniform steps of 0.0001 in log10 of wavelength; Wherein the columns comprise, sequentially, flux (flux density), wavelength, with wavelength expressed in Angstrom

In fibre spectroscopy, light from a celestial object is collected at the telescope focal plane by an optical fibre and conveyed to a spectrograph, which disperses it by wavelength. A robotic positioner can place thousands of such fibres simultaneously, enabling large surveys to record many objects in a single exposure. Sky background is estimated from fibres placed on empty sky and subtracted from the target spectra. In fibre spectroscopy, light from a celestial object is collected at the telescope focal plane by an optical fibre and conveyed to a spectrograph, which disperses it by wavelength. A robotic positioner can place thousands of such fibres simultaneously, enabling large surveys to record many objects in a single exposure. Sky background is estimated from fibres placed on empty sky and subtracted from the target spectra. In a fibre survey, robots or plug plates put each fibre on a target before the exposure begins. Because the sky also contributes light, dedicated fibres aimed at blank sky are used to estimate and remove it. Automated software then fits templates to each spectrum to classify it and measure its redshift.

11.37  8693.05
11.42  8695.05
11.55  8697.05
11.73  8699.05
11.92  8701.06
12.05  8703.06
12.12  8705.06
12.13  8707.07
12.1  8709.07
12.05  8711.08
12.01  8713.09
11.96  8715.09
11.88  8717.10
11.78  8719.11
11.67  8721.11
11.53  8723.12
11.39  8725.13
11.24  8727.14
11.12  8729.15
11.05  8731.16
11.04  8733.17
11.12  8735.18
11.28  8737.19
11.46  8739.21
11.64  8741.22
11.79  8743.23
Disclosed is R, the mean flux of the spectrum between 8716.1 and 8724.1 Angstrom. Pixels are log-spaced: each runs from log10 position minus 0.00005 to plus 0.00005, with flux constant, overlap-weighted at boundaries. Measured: 11.7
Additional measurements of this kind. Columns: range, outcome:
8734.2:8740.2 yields 11.3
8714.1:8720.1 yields 11.9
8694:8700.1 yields 11.6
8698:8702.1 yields 11.8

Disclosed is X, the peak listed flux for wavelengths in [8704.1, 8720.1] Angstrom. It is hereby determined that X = 12.13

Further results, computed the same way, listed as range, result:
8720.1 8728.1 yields 11.67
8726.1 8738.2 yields 11.28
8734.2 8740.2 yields 11.46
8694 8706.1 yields 12.12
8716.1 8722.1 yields 11.88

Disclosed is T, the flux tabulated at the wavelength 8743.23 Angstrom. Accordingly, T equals 11.79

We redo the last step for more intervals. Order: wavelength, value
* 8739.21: 11.46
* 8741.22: 11.64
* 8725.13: 11.39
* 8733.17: 11.04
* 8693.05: 11.37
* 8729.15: 11.12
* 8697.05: 11.55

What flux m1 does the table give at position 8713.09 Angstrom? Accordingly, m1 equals 12.01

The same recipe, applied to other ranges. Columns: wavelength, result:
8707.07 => 12.13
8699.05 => 11.73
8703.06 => 12.05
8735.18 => 11.12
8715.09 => 11.96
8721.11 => 11.67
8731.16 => 11.05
